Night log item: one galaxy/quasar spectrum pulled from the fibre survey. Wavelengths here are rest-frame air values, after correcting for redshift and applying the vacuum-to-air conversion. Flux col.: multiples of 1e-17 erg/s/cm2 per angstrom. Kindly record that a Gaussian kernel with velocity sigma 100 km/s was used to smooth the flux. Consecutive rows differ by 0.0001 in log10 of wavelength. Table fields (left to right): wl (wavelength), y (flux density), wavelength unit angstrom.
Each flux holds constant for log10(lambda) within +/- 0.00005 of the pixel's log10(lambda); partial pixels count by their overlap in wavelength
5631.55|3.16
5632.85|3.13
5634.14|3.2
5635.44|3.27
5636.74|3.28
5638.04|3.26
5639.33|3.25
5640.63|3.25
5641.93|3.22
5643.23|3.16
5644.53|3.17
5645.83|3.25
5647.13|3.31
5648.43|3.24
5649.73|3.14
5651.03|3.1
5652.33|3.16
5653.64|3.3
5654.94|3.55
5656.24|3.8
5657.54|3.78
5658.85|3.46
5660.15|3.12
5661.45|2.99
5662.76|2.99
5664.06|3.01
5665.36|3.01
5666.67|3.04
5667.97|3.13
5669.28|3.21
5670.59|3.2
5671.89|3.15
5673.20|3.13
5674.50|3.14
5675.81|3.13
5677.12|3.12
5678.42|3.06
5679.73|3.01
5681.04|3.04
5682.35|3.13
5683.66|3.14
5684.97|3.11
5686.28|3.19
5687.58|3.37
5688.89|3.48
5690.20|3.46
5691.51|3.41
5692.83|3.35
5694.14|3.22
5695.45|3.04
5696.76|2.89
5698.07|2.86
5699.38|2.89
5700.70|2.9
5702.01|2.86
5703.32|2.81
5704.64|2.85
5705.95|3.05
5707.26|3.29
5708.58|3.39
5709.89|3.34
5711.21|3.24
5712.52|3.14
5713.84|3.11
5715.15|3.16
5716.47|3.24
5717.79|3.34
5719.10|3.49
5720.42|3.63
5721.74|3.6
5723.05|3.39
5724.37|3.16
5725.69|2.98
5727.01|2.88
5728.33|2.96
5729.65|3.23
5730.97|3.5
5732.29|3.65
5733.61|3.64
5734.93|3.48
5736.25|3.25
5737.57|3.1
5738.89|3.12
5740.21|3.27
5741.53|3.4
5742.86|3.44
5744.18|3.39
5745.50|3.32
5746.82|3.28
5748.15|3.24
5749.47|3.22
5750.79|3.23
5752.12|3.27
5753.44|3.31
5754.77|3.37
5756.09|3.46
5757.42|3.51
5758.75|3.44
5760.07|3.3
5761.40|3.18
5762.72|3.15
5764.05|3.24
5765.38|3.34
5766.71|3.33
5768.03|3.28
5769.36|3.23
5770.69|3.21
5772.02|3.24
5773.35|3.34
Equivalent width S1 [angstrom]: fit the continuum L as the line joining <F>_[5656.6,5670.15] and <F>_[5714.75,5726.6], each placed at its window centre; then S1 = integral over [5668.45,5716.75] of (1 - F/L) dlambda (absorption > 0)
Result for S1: 1.8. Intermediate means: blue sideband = 3.19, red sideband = 3.33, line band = 3.14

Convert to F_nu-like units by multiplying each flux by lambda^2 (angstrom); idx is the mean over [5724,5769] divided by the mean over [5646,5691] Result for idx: 1.05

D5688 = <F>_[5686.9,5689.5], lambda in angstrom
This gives 3.43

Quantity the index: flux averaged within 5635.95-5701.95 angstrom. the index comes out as 3.19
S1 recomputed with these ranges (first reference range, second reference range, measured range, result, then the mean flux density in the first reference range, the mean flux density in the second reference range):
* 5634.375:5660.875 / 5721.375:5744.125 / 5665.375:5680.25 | 0.8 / 3.3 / 3.3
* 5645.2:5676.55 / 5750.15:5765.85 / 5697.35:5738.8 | 0.9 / 3.22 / 3.32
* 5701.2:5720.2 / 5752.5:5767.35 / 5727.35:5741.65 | -0.3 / 3.17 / 3.33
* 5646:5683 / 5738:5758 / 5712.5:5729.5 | 0.2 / 3.19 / 3.32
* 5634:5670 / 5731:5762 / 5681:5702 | 0.9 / 3.24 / 3.35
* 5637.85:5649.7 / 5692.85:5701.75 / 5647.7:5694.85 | -1.7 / 3.23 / 2.99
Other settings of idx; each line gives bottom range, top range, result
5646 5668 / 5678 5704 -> 0.97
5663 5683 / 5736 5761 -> 1.10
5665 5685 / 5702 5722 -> 1.05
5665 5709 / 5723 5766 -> 1.08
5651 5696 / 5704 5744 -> 1.04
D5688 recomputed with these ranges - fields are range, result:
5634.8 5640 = 3.27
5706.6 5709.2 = 3.34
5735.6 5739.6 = 3.16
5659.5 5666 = 3.03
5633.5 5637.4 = 3.24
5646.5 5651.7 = 3.2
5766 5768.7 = 3.31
